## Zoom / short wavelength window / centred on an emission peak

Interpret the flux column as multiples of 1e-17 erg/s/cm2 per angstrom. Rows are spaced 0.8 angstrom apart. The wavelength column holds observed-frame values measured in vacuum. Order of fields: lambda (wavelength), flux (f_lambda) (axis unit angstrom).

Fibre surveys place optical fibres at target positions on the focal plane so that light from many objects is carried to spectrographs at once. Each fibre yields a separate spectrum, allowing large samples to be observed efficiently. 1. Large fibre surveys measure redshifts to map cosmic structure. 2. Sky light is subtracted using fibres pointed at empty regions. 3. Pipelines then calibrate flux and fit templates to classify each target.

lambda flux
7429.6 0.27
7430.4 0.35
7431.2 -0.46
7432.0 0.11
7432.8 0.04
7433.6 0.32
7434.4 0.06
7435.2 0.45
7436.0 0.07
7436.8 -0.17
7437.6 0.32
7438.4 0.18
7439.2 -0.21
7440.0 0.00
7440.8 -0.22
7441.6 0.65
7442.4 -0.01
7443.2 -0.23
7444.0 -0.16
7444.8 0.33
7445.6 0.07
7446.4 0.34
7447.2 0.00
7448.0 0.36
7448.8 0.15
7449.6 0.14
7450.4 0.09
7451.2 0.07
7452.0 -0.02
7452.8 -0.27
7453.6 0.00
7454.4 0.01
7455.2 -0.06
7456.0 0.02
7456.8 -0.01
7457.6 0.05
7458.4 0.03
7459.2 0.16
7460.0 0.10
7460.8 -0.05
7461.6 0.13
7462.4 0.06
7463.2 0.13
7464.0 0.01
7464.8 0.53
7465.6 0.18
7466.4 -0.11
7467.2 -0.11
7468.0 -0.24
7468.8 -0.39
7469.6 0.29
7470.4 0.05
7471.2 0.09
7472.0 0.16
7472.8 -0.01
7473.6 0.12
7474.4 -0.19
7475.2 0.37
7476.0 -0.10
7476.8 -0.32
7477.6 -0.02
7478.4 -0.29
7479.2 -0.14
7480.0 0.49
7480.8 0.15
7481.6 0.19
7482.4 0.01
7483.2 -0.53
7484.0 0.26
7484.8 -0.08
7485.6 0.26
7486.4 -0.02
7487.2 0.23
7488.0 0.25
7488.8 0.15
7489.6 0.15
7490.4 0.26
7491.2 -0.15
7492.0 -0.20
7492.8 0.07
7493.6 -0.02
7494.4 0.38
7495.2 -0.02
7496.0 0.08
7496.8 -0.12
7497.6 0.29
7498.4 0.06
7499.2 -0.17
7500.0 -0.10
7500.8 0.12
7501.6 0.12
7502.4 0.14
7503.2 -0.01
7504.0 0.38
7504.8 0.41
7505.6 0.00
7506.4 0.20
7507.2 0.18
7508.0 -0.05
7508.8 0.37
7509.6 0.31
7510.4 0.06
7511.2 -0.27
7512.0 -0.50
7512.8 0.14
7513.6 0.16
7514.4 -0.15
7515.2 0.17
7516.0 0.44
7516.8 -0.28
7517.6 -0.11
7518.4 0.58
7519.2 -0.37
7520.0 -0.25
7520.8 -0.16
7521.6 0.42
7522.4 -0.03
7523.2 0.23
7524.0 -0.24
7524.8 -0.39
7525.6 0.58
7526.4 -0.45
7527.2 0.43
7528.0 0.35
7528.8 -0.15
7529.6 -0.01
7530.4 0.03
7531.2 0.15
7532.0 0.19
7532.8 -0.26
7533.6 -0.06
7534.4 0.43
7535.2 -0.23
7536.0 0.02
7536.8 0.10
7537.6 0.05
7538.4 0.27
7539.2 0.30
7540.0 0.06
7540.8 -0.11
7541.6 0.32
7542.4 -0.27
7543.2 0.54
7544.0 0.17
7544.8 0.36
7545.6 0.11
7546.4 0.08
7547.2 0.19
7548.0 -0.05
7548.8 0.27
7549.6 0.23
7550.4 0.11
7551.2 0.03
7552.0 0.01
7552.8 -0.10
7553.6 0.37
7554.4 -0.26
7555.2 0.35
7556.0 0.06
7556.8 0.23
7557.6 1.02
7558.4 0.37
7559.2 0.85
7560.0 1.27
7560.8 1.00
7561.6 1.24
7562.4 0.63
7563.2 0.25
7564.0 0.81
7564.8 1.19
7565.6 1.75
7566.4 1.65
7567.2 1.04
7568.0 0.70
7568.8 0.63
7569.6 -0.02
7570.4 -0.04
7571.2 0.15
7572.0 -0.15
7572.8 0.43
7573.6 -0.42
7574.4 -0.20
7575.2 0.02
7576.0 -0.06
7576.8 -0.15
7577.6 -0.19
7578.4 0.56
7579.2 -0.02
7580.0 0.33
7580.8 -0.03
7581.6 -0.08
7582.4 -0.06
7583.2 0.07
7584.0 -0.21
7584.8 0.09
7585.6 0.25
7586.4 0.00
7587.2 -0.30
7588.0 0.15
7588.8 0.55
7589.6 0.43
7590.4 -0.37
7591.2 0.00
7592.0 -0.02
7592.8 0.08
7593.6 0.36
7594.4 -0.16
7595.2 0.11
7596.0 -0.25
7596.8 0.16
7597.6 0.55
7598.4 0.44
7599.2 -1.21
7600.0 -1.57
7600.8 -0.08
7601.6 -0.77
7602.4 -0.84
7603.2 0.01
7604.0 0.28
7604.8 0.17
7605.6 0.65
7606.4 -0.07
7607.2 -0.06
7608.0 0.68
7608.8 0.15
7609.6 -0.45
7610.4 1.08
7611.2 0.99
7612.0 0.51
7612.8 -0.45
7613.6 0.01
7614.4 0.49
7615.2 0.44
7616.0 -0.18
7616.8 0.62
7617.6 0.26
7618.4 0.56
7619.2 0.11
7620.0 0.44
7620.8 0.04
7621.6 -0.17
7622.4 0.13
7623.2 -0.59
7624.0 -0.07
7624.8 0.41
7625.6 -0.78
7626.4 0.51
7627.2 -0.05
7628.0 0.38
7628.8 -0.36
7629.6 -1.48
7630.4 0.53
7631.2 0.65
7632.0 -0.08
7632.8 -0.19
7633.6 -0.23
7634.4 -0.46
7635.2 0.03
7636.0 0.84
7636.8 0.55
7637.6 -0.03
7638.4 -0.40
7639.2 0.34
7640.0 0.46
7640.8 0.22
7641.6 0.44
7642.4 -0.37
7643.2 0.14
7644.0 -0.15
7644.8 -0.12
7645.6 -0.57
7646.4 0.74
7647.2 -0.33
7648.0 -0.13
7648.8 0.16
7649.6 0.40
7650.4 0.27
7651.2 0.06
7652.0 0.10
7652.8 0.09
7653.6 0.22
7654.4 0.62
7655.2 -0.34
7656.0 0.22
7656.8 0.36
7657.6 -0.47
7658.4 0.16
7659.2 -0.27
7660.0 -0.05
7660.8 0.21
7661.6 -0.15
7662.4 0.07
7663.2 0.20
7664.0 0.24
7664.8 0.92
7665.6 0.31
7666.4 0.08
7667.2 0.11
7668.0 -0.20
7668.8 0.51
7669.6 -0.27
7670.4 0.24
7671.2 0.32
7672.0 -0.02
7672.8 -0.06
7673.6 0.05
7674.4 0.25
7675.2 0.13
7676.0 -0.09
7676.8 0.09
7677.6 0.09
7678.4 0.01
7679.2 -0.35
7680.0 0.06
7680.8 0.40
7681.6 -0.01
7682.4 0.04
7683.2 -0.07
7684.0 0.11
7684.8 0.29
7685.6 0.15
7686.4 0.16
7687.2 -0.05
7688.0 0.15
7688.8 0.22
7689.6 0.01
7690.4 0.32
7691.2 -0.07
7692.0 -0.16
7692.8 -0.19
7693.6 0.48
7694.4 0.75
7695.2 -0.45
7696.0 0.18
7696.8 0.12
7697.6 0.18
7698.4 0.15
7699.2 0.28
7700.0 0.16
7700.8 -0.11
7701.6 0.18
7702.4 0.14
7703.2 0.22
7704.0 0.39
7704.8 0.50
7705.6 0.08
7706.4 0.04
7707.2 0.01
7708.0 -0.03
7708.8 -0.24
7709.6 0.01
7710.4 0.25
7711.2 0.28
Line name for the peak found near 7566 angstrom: [O II]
